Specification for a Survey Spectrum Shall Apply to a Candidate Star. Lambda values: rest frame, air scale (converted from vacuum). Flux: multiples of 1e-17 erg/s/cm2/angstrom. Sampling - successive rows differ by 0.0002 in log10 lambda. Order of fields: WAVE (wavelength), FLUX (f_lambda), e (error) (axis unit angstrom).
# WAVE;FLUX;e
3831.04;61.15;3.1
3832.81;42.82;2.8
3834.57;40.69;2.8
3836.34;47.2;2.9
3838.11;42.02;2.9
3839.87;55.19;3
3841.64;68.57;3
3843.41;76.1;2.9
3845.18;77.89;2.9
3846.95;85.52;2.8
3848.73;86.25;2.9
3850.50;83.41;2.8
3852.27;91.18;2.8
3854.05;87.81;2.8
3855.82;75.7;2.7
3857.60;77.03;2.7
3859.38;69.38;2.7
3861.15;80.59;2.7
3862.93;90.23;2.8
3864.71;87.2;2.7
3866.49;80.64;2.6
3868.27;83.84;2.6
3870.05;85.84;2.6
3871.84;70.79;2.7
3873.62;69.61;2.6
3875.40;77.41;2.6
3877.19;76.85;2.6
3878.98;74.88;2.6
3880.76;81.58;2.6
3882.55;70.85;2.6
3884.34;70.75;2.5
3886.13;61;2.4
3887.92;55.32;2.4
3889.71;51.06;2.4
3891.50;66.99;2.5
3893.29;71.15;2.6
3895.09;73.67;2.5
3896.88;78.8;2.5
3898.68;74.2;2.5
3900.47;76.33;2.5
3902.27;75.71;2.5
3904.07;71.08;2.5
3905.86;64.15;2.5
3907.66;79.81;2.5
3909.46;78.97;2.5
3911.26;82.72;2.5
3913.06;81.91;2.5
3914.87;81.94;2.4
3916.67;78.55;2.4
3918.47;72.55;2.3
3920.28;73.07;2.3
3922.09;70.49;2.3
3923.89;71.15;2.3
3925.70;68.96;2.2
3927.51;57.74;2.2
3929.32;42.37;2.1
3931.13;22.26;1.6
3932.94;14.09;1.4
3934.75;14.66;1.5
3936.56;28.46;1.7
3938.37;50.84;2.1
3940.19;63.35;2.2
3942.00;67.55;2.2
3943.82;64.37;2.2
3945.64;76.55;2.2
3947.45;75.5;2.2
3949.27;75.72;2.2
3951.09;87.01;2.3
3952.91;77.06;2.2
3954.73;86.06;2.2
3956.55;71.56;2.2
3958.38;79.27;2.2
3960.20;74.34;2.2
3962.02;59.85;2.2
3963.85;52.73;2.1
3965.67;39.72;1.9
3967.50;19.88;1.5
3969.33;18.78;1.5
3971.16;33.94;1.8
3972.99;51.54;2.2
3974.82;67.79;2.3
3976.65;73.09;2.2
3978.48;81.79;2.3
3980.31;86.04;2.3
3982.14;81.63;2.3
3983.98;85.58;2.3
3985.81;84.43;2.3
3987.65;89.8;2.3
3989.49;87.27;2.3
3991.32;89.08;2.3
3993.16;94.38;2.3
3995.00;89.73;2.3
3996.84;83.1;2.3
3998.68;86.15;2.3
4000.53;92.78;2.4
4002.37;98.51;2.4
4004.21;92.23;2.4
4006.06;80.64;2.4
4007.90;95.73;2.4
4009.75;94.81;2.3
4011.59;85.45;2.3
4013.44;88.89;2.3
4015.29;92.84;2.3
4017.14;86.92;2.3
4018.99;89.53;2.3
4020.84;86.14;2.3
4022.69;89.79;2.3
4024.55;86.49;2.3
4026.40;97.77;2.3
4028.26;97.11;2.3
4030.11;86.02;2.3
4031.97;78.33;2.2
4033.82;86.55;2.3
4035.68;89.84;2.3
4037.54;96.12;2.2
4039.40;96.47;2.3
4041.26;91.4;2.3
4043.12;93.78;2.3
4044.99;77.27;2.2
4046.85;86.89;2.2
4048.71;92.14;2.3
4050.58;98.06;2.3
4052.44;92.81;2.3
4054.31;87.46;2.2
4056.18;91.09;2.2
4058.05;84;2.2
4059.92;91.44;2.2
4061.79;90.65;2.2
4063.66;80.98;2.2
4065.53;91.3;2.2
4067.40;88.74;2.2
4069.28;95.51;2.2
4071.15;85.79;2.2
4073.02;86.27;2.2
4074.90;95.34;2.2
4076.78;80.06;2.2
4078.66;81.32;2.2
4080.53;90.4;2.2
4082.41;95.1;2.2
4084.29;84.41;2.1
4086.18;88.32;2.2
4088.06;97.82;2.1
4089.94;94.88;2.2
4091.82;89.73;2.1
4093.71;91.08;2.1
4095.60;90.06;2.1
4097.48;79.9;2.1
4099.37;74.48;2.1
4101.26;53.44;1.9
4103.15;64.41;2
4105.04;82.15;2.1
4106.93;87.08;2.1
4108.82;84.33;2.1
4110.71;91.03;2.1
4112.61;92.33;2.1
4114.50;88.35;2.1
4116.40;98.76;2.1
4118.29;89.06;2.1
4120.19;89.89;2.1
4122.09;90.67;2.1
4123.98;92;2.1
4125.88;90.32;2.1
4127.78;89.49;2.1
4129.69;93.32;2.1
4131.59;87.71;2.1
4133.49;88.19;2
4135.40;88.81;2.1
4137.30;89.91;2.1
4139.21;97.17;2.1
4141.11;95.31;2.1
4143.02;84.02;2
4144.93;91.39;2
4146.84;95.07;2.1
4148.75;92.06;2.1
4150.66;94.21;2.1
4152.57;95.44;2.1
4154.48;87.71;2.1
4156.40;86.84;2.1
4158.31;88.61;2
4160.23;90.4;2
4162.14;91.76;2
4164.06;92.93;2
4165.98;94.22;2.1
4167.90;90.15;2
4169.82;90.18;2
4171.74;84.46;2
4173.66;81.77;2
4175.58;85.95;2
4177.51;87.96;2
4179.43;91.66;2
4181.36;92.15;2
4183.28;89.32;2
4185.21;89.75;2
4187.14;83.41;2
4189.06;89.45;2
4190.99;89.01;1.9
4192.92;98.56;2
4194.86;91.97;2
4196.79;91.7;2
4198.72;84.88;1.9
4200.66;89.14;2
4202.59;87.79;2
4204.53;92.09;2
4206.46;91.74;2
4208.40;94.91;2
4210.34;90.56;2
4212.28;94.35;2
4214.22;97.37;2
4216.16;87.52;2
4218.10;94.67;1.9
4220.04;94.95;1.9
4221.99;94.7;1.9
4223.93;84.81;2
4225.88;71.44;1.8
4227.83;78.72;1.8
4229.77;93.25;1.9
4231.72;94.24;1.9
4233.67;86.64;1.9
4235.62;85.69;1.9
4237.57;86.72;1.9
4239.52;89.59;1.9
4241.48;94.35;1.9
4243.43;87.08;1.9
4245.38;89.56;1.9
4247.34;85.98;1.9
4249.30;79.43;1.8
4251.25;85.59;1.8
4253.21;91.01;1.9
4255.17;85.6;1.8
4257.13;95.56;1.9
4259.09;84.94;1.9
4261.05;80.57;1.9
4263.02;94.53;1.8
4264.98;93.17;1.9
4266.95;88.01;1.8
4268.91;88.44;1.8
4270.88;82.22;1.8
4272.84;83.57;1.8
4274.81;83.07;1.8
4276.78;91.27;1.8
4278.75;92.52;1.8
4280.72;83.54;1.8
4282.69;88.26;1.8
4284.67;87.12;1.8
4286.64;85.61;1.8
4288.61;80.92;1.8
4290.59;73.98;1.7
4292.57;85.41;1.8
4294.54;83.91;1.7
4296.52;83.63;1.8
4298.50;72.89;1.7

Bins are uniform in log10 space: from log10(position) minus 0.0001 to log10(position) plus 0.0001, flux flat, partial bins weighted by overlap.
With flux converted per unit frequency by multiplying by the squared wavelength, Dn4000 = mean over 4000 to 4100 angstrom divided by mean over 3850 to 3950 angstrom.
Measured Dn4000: 1.39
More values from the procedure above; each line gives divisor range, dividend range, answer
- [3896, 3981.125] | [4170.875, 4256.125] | 1.60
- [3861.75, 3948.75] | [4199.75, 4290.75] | 1.54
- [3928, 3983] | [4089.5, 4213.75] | 1.69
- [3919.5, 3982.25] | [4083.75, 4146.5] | 1.61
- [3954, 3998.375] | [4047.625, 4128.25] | 1.32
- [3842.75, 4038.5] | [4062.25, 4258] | 1.33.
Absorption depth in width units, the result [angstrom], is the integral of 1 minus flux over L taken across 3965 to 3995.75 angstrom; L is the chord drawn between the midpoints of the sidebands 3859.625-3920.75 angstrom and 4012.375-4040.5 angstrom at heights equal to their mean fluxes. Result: 5.7 angstrom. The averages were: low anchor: 75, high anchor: 89.9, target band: 69.3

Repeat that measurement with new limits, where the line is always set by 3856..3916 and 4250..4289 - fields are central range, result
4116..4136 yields -1.90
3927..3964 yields 8.49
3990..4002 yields -1.69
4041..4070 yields -3.28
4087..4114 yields -0.66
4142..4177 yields -2.53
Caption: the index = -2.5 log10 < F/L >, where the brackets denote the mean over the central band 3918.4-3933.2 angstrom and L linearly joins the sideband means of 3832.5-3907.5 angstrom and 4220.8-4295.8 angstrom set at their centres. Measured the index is 0.32 mag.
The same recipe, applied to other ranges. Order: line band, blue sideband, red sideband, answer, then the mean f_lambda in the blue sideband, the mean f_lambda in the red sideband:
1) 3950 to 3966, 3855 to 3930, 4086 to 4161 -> 0.10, 73.5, 88.4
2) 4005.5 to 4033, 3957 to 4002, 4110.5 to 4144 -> -0.17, 71.3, 90.9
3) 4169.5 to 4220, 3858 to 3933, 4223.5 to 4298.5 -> -0.08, 71.3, 86.1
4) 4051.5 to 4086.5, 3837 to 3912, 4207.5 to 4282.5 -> -0.08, 74.6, 88.4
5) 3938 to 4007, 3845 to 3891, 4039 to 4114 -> 0.13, 76.9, 87.2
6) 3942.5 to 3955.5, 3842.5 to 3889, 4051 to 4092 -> 0.07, 77.8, 89.4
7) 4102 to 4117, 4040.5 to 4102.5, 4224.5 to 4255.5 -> 0.02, 87.5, 86.6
